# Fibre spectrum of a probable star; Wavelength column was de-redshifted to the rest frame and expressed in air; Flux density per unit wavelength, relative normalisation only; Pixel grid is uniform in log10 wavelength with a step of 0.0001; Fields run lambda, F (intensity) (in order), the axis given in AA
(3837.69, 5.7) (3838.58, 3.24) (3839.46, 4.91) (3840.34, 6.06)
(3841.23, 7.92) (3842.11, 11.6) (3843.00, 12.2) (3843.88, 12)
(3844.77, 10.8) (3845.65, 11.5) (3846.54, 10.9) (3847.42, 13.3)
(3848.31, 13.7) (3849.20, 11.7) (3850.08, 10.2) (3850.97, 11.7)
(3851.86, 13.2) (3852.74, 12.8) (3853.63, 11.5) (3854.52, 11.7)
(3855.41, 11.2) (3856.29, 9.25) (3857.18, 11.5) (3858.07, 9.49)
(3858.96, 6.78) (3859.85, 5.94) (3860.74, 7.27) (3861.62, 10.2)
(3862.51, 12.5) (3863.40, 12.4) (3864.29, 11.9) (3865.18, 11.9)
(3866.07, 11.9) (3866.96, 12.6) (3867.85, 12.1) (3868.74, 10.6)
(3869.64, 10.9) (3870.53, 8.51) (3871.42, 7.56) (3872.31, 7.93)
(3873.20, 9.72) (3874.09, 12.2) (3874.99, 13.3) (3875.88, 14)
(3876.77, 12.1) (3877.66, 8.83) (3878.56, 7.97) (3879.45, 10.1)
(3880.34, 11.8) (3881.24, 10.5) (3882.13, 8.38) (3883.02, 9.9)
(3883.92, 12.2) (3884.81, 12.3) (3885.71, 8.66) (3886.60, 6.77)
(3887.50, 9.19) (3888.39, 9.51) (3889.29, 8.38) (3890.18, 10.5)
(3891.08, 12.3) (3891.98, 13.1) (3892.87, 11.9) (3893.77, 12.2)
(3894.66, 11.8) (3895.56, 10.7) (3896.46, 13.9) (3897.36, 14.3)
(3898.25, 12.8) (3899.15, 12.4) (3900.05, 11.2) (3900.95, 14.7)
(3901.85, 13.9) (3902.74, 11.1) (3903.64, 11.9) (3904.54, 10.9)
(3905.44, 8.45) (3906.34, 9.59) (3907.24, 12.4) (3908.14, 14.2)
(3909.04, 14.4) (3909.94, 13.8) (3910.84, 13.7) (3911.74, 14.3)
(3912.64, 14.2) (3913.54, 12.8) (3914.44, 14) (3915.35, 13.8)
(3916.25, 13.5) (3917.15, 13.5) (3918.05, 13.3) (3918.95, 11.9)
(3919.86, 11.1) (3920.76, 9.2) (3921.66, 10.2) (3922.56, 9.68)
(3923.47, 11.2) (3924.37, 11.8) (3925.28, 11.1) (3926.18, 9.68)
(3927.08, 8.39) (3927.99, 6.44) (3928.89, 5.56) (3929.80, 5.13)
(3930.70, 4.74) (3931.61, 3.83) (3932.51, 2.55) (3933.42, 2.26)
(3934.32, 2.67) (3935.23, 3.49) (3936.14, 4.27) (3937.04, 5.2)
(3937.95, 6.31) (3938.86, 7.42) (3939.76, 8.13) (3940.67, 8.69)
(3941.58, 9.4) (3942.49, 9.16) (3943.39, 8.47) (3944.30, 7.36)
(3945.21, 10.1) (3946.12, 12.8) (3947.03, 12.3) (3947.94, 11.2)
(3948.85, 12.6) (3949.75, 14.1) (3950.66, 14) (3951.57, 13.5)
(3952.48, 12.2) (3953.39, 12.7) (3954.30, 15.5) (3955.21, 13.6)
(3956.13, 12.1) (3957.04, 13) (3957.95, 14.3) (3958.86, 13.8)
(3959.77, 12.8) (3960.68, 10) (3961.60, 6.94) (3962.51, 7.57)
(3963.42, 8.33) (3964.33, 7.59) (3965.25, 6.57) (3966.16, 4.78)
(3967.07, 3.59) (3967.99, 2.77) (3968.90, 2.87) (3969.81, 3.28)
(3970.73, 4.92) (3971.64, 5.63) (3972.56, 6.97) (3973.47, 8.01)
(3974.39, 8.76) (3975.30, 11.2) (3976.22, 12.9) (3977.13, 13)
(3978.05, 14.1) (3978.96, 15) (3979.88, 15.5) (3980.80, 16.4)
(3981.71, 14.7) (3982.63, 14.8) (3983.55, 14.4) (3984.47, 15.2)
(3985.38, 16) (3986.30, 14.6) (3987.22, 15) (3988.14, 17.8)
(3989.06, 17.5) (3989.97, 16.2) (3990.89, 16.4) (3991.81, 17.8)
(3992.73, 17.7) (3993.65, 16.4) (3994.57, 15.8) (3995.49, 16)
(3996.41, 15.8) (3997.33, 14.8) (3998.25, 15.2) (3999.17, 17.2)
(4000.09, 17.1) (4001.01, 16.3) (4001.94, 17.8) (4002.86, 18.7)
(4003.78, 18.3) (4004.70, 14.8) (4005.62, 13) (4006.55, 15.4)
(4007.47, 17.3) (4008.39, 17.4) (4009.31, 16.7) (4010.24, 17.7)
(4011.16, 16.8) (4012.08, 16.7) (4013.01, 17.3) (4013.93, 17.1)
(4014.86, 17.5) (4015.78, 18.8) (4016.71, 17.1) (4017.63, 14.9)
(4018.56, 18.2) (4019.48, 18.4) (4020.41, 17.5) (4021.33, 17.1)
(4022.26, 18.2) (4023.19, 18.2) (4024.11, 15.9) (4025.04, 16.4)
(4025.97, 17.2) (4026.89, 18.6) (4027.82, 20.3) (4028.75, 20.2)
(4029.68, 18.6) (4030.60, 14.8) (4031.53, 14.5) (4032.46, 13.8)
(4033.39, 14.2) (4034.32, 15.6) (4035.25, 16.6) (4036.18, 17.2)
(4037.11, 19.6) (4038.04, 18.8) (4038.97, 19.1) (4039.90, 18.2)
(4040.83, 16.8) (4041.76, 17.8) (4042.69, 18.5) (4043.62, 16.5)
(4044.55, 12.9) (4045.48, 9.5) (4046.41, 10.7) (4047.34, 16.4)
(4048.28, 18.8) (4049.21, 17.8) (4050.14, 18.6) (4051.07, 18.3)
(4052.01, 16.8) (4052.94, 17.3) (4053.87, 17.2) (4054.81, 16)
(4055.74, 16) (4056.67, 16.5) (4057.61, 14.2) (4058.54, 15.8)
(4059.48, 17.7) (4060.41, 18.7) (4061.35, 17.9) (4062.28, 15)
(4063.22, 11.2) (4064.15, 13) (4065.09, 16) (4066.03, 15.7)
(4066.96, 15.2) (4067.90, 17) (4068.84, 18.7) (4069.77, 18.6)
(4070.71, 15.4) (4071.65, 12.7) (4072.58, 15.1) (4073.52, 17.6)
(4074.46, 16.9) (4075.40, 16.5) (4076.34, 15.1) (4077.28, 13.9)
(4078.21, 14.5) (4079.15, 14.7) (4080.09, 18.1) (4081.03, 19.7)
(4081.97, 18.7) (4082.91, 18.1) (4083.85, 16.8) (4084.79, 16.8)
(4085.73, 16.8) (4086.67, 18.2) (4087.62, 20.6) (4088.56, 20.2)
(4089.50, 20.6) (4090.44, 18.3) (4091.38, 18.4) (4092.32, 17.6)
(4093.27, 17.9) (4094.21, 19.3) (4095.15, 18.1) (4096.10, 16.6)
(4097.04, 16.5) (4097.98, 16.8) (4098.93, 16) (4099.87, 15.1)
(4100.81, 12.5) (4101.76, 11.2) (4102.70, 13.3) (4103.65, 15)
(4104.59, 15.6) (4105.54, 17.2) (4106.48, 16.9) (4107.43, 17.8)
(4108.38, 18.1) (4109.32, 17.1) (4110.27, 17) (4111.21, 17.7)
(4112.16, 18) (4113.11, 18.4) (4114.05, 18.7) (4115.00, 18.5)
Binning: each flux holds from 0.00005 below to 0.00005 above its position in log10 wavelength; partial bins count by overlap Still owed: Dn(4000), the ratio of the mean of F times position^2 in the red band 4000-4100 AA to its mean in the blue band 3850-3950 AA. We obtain 1.75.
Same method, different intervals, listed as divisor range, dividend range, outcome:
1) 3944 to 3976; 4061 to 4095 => 1.85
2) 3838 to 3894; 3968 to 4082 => 1.63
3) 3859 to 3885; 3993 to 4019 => 1.69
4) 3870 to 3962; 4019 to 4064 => 1.68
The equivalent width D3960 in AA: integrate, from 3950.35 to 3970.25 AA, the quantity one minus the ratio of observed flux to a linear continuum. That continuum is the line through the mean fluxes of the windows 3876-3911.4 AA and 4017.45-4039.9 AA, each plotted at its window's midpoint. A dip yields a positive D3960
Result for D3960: 6.5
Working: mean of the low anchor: 11.4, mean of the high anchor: 17.3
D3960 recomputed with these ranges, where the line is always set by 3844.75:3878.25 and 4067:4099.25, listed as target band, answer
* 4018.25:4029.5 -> -1.79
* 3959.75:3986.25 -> 8.09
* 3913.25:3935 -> 6.24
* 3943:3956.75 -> 1.28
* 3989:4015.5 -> -3.04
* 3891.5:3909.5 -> -0.39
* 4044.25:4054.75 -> 0.25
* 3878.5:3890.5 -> 1.87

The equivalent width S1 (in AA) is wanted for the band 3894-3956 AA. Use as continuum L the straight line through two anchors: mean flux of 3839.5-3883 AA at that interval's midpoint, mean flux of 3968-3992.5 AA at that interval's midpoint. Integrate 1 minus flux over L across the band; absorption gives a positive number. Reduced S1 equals 5.8 AA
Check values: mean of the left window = 10.6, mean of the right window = 12.5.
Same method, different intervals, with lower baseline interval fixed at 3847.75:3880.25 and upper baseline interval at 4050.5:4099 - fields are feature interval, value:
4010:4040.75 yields -3.75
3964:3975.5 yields 6.69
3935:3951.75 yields 4.72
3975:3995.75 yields -1.68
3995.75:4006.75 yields -1.11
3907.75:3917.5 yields -1.33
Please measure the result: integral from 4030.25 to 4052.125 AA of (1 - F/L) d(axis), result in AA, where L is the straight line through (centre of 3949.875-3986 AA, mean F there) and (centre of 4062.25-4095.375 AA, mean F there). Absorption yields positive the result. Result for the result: -2.2 AA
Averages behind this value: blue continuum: 10.8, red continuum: 16.9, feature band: 16.3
